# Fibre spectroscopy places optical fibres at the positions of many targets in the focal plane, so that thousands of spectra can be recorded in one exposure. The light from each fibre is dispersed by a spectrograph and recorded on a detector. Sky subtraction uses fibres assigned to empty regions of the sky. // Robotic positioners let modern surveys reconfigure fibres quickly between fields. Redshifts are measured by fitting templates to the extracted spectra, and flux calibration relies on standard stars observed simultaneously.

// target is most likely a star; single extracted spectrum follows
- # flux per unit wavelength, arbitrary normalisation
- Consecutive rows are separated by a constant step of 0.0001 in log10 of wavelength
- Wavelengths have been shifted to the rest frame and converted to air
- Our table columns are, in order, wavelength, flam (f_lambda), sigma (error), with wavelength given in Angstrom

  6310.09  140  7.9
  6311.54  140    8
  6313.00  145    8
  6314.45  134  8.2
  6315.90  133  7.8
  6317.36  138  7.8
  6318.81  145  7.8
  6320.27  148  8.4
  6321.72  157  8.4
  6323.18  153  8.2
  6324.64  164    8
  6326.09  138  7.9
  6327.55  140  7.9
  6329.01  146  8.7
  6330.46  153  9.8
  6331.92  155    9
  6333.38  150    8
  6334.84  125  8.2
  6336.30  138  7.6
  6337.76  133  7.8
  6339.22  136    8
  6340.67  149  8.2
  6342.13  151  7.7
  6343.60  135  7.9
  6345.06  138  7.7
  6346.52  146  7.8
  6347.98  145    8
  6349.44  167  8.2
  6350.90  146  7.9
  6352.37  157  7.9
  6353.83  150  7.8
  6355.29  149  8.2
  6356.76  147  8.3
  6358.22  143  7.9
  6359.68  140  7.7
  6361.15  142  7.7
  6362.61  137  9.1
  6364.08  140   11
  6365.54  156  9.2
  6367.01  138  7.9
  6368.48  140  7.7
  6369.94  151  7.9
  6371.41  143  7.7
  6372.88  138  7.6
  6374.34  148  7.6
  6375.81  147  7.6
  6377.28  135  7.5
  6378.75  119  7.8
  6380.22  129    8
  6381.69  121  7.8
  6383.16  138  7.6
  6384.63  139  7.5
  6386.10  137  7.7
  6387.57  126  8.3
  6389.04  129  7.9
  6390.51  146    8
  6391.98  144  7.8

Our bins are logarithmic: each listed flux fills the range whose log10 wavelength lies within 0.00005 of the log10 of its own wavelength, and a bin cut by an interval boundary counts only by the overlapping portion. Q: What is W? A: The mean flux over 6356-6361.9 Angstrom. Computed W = 143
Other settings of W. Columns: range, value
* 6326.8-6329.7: 143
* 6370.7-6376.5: 144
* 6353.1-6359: 147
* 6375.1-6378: 141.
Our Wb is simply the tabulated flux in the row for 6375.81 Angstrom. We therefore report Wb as 147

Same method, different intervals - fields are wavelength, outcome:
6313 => 145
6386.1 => 137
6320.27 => 148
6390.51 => 146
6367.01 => 138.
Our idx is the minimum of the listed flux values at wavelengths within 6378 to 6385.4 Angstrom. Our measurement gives 119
